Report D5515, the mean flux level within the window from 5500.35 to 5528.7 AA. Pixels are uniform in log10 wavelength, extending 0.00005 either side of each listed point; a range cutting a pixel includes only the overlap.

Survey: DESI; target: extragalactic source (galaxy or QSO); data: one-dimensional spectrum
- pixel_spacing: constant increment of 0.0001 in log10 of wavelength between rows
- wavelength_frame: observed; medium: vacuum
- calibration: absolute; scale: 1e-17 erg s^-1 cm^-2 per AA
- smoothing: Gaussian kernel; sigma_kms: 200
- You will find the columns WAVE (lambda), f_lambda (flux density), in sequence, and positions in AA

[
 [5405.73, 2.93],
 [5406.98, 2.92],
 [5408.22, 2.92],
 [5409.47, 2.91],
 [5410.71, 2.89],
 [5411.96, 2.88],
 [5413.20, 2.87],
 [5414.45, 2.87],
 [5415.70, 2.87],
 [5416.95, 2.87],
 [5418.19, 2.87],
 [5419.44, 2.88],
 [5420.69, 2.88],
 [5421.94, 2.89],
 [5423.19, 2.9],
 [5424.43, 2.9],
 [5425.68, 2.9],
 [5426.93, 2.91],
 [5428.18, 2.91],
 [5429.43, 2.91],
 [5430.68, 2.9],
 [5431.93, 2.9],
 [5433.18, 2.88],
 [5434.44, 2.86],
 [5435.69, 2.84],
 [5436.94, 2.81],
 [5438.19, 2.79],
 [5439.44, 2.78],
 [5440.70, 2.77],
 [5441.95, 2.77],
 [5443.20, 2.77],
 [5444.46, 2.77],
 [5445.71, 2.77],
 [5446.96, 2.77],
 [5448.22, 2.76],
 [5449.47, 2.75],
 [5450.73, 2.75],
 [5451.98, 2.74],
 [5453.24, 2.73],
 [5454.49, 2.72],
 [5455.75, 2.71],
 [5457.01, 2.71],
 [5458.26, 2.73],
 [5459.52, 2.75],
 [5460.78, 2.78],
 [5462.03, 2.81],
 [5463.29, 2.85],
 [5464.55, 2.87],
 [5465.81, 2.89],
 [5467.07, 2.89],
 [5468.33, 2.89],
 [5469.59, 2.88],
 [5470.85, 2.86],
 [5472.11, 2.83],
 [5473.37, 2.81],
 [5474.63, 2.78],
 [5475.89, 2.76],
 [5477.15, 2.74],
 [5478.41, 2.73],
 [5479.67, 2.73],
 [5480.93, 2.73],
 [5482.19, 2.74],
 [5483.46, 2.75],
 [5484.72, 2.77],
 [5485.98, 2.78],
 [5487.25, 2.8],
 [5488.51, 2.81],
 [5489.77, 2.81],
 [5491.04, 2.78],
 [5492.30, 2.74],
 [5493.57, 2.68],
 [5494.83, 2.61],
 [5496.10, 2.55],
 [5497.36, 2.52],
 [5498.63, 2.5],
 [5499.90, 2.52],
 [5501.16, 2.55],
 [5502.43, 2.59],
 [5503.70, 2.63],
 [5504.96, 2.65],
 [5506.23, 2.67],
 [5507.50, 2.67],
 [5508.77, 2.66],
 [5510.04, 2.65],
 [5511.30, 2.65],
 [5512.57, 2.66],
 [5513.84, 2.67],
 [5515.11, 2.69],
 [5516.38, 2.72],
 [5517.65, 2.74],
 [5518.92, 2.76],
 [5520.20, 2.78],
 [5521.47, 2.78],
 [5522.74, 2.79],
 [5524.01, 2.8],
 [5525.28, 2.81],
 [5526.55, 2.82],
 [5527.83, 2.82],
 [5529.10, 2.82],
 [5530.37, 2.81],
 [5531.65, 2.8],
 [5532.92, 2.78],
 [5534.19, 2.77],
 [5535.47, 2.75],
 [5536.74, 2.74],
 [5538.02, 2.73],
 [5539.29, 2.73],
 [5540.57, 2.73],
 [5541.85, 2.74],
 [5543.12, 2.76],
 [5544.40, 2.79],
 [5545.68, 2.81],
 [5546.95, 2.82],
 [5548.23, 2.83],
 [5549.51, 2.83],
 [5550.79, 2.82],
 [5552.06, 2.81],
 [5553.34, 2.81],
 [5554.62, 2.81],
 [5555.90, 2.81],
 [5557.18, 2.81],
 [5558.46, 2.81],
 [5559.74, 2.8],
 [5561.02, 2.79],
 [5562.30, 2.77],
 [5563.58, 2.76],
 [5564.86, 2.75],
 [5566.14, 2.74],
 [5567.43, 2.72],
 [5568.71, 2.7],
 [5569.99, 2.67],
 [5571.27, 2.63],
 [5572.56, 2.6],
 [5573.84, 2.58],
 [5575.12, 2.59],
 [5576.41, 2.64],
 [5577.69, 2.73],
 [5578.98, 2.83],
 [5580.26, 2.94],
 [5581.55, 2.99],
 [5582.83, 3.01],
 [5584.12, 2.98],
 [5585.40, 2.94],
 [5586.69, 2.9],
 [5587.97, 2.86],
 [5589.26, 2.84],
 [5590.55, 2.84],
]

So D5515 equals 2.71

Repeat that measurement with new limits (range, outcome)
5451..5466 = 2.77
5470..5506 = 2.71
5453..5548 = 2.74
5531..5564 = 2.79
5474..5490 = 2.76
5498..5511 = 2.61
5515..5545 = 2.77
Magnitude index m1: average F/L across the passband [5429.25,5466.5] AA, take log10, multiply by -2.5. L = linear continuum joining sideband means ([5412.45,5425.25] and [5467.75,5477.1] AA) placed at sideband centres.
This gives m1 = 0.02 mag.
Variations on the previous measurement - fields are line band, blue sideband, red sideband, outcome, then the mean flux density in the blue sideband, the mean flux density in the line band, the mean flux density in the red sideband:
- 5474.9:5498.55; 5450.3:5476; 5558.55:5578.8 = 0.02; 2.8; 2.72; 2.7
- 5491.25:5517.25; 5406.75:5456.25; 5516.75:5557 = 0.07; 2.84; 2.63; 2.79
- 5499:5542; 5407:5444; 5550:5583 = 0.03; 2.87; 2.72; 2.76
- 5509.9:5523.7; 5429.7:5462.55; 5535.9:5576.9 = 0.02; 2.78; 2.72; 2.75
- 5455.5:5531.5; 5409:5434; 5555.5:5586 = 0.04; 2.89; 2.74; 2.77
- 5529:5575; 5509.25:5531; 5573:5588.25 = 0.01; 2.75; 2.76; 2.83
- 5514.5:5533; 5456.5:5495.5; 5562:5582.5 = -0.01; 2.78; 2.78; 2.73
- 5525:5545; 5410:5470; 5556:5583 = 0.00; 2.83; 2.77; 2.75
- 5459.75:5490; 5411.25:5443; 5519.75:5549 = 0.01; 2.86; 2.8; 2.78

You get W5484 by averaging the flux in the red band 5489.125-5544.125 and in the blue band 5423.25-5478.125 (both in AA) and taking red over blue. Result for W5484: 0.96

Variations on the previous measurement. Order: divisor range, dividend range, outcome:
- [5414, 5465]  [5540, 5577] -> 0.98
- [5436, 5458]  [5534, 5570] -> 1.01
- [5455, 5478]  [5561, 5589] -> 0.99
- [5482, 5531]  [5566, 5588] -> 1.03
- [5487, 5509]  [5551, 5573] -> 1.04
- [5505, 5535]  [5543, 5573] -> 1.01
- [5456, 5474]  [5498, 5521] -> 0.94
